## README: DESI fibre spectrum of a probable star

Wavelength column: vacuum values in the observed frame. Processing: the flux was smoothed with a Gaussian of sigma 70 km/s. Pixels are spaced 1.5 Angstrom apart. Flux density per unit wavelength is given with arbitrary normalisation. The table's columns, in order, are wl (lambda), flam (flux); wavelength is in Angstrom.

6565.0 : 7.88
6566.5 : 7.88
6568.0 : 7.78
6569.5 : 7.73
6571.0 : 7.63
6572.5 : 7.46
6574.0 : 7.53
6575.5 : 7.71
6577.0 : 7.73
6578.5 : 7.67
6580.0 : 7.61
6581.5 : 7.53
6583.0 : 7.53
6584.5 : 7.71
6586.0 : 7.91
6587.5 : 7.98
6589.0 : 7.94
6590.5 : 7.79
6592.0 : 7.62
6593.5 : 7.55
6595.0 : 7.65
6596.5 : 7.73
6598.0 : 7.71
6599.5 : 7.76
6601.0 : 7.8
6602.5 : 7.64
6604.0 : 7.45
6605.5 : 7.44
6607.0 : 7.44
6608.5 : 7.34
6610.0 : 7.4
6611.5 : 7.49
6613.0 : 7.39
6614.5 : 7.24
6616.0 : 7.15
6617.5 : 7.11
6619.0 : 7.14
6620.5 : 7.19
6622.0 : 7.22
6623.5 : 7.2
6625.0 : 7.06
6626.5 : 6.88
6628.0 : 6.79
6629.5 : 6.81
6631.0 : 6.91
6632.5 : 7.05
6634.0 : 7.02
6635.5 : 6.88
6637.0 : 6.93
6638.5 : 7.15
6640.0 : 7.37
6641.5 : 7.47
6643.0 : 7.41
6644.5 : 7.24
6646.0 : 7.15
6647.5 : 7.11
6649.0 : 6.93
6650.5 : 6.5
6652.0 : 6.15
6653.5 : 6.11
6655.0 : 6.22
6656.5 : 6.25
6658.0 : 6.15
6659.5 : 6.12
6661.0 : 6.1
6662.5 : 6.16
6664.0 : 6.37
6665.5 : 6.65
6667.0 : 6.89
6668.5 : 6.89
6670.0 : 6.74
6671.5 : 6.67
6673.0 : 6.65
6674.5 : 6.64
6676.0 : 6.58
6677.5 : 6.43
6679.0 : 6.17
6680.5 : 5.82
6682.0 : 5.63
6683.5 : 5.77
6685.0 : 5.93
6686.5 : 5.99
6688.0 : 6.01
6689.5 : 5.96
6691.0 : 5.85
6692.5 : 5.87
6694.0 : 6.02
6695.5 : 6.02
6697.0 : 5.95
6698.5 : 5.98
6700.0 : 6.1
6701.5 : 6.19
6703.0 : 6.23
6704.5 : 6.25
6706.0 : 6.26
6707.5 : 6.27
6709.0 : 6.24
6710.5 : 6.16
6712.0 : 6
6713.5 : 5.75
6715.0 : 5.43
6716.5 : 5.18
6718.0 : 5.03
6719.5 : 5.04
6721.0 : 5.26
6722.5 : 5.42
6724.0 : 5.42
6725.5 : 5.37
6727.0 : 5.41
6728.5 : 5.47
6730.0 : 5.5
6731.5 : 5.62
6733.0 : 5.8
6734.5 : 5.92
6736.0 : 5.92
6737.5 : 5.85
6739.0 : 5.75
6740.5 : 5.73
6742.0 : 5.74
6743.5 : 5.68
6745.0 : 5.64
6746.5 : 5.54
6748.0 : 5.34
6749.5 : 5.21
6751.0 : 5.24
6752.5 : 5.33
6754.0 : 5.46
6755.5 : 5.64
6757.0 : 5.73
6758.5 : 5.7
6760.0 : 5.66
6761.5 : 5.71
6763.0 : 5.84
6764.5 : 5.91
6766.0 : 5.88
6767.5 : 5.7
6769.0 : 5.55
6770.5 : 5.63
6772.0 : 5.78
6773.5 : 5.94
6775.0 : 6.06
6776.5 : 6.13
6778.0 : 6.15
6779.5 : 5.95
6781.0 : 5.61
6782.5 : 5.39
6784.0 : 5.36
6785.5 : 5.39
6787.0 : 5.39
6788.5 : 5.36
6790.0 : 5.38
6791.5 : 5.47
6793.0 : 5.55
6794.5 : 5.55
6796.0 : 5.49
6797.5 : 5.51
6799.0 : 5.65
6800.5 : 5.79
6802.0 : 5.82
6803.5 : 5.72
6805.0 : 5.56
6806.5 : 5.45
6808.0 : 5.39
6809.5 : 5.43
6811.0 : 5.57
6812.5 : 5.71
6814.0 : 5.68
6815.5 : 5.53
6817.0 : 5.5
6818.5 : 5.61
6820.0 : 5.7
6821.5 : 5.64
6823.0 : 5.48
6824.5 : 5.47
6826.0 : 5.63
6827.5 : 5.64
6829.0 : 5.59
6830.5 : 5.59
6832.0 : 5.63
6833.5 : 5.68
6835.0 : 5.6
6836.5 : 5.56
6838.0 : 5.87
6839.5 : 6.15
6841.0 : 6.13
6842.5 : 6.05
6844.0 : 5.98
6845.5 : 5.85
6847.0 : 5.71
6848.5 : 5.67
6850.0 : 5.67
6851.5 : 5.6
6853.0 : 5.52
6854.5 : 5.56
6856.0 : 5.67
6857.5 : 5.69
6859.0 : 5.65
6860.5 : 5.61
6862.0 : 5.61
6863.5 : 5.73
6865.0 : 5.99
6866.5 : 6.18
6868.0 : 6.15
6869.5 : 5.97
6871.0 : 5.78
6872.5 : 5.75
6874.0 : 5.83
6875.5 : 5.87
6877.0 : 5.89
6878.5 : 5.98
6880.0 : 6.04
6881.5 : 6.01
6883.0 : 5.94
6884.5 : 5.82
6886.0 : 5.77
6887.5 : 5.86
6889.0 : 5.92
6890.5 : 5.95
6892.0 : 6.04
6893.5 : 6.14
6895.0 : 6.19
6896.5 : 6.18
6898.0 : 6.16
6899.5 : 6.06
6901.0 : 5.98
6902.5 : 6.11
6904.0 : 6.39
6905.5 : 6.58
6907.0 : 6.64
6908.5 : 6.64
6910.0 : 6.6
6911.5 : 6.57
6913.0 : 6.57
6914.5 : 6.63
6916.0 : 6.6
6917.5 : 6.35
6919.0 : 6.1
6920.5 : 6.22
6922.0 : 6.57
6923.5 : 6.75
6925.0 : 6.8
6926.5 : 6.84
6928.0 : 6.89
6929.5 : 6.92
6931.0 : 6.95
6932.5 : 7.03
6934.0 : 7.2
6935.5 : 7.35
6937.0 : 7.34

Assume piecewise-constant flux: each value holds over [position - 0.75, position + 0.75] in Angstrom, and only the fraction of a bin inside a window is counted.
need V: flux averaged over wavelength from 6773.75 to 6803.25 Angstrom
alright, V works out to 5.64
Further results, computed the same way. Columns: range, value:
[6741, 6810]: 5.62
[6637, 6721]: 6.27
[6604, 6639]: 7.15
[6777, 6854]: 5.64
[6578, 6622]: 7.54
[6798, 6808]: 5.64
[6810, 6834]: 5.6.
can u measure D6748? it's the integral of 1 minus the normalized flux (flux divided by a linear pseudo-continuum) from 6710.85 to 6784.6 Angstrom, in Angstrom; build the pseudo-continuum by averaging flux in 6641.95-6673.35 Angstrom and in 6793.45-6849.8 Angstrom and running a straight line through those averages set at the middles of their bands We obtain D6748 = 5.6 Angstrom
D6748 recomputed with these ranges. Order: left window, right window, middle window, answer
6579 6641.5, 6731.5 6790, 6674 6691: 1.28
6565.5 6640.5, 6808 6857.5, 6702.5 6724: 2.80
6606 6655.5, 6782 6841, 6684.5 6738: 5.04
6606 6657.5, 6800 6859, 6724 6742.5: 1.94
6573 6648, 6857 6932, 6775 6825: 7.56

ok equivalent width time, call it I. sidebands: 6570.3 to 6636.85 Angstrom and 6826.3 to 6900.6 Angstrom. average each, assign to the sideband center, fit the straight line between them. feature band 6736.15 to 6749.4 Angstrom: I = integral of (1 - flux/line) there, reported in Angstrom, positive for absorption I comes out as 1.9 Angstrom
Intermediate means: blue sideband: 7.42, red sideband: 5.85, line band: 5.65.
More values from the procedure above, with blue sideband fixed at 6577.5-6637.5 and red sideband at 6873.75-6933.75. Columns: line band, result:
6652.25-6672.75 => 2.24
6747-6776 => 5.02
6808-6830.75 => 3.60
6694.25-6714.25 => 2.66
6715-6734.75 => 4.43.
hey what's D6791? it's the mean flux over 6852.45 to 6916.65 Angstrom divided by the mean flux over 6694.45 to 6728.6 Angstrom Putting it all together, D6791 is 1.05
